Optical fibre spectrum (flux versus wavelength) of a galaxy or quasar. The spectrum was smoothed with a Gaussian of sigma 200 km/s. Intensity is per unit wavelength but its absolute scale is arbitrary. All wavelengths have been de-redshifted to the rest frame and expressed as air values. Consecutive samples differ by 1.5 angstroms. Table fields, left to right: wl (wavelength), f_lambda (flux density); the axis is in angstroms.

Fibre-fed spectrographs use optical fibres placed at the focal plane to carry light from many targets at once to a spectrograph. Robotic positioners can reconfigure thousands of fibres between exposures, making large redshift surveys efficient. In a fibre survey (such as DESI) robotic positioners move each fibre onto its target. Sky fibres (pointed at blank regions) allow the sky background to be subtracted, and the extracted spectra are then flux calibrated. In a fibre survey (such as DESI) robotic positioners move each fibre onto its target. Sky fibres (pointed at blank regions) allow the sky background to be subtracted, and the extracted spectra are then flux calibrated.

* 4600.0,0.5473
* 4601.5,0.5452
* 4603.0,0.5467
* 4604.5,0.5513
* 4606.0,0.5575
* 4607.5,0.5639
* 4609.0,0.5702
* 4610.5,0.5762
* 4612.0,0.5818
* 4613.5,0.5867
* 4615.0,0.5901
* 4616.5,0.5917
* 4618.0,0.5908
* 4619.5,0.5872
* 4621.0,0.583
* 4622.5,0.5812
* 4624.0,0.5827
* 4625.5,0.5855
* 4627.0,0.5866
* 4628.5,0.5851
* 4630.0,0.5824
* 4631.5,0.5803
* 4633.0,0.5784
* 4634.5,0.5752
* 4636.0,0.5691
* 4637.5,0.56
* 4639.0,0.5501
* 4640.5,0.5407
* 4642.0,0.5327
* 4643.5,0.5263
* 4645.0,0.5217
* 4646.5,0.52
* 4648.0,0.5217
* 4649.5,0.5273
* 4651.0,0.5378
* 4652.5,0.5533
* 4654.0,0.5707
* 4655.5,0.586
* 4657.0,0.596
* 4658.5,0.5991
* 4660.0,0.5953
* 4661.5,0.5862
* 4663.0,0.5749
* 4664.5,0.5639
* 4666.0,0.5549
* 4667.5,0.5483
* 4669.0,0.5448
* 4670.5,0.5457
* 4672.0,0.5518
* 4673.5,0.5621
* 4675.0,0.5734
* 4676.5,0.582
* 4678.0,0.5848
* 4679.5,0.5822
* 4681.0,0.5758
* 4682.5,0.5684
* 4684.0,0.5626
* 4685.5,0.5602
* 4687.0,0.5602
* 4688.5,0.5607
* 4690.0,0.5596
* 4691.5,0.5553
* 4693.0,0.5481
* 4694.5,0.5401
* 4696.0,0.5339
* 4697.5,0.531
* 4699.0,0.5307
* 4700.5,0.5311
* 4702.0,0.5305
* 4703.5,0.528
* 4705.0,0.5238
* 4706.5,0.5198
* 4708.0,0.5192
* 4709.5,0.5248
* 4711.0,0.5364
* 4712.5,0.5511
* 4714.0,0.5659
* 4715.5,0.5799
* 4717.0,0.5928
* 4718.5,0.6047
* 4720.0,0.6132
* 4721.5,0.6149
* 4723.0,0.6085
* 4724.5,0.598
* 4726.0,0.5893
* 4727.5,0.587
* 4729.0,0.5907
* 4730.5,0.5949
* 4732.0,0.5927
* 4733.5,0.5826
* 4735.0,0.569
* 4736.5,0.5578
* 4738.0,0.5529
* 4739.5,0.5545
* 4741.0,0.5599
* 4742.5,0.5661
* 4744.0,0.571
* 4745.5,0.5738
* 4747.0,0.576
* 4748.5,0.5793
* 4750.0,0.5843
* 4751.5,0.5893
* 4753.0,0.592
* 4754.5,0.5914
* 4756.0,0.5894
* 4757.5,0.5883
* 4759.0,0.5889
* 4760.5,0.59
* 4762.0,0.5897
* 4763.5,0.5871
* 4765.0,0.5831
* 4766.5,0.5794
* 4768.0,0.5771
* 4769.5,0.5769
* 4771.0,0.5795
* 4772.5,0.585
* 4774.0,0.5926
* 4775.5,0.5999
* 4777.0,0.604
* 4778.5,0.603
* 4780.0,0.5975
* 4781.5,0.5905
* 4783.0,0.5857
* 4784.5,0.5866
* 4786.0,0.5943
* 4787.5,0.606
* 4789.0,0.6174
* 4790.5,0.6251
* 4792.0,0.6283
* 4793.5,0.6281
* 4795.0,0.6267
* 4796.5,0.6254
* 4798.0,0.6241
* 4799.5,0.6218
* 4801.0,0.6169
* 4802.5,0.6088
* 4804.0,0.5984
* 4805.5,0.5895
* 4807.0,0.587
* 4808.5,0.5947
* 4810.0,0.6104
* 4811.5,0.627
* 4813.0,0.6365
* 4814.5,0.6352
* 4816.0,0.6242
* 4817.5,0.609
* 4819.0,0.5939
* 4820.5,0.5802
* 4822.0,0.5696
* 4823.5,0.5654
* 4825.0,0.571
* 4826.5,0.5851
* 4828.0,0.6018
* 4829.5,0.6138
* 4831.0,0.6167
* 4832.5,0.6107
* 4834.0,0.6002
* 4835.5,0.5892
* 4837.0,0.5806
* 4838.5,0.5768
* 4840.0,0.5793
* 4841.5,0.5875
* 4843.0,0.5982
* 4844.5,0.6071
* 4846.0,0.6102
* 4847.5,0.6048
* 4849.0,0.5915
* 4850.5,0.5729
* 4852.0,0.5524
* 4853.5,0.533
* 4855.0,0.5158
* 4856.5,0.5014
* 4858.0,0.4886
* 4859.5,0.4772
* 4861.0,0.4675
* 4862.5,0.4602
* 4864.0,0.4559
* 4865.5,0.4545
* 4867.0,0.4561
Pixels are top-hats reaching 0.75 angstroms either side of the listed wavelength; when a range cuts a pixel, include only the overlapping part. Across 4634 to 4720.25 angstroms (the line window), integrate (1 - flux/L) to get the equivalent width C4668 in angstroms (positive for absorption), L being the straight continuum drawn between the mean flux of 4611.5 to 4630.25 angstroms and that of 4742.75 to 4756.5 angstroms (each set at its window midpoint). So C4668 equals 4.2 angstroms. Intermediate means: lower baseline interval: 0.586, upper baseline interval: 0.582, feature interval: 0.556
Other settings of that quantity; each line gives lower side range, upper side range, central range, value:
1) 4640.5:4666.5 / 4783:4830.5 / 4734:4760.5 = 0.5 angstroms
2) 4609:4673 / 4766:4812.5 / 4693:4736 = 1.6 angstroms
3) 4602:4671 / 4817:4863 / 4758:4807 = -2.8 angstroms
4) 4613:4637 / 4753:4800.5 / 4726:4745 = 0.7 angstroms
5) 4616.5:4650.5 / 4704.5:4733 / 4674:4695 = 0.2 angstroms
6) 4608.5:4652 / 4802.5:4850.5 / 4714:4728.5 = -0.4 angstroms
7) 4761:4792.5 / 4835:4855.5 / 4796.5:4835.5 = -1.2 angstroms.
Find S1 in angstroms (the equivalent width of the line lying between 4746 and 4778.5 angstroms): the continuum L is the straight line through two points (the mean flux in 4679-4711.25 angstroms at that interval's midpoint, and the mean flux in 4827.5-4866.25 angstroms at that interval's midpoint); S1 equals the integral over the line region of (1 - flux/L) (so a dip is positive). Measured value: -2.2 angstroms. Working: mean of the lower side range 0.544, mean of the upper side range 0.555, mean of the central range 0.587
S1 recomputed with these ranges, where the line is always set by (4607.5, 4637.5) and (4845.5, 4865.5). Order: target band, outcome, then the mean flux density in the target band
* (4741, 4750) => -0.4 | 0.573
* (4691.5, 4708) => 0.9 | 0.532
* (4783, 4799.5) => -2.4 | 0.615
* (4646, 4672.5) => 0.5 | 0.56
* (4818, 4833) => -1.7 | 0.591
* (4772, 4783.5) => -1.1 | 0.595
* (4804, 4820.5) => -2.4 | 0.609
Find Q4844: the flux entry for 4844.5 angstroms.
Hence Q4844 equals 0.6071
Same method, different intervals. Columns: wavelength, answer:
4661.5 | 0.5862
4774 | 0.5926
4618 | 0.5908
